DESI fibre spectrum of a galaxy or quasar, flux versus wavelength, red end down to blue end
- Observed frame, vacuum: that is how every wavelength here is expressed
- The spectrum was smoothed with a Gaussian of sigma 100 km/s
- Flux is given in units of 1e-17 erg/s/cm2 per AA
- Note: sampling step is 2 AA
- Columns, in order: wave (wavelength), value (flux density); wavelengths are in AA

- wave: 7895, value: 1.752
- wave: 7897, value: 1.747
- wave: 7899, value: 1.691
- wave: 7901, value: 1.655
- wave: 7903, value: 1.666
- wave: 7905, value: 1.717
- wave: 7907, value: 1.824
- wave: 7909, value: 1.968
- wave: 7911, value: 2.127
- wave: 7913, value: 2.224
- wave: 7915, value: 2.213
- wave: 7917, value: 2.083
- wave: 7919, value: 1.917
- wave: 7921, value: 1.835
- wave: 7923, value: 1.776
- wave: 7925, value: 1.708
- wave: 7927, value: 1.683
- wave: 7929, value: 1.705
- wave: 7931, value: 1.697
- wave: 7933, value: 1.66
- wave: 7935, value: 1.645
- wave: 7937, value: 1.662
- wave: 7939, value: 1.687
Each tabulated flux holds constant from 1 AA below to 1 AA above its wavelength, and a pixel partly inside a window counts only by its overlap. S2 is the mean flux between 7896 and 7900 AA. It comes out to 1.72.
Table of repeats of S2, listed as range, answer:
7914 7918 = 2.15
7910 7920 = 2.11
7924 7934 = 1.69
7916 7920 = 2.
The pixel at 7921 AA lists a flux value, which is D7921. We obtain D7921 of 1.835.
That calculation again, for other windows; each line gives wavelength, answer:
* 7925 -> 1.708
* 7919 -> 1.917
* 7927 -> 1.683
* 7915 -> 2.213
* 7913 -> 2.224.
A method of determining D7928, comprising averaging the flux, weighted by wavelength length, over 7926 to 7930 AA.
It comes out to 1.69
